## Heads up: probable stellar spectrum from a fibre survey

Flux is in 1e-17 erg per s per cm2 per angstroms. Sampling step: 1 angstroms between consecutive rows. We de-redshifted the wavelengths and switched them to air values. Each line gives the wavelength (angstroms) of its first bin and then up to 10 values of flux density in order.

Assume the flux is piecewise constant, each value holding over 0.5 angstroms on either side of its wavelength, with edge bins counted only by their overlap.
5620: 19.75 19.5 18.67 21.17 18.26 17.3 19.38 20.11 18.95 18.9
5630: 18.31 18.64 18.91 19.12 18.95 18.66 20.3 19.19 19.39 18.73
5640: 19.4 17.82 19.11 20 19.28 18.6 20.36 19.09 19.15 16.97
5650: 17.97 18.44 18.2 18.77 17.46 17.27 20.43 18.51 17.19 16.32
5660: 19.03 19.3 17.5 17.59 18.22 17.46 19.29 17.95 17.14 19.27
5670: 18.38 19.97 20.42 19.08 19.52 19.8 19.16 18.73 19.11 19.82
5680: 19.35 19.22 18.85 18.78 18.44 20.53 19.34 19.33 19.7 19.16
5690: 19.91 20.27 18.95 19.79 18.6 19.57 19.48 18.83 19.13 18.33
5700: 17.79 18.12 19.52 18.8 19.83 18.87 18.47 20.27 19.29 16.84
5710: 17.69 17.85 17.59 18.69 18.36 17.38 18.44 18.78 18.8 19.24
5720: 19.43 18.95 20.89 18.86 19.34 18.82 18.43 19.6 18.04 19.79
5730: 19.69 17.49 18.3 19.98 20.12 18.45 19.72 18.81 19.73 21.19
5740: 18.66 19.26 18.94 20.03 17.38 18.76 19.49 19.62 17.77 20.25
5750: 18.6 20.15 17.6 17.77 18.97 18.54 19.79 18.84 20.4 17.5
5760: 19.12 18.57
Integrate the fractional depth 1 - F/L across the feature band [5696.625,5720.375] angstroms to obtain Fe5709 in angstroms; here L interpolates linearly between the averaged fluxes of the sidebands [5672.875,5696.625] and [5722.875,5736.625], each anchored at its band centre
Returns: 0.7 angstroms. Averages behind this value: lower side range 19.4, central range 18.6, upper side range 19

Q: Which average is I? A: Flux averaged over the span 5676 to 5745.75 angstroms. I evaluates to 19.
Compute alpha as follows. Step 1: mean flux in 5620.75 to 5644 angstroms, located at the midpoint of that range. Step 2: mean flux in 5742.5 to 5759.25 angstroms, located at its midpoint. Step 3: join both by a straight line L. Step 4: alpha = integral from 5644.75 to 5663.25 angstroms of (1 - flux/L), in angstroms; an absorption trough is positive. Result 0.7 angstroms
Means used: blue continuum 19.1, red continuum 18.9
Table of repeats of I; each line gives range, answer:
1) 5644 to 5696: 18.9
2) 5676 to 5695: 19.3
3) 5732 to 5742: 19.5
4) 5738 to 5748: 19.2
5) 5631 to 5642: 19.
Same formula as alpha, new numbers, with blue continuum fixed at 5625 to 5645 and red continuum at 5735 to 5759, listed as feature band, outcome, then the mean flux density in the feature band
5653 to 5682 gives 0.61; 18.7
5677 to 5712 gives 0.09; 19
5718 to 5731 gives -0.06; 19.2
